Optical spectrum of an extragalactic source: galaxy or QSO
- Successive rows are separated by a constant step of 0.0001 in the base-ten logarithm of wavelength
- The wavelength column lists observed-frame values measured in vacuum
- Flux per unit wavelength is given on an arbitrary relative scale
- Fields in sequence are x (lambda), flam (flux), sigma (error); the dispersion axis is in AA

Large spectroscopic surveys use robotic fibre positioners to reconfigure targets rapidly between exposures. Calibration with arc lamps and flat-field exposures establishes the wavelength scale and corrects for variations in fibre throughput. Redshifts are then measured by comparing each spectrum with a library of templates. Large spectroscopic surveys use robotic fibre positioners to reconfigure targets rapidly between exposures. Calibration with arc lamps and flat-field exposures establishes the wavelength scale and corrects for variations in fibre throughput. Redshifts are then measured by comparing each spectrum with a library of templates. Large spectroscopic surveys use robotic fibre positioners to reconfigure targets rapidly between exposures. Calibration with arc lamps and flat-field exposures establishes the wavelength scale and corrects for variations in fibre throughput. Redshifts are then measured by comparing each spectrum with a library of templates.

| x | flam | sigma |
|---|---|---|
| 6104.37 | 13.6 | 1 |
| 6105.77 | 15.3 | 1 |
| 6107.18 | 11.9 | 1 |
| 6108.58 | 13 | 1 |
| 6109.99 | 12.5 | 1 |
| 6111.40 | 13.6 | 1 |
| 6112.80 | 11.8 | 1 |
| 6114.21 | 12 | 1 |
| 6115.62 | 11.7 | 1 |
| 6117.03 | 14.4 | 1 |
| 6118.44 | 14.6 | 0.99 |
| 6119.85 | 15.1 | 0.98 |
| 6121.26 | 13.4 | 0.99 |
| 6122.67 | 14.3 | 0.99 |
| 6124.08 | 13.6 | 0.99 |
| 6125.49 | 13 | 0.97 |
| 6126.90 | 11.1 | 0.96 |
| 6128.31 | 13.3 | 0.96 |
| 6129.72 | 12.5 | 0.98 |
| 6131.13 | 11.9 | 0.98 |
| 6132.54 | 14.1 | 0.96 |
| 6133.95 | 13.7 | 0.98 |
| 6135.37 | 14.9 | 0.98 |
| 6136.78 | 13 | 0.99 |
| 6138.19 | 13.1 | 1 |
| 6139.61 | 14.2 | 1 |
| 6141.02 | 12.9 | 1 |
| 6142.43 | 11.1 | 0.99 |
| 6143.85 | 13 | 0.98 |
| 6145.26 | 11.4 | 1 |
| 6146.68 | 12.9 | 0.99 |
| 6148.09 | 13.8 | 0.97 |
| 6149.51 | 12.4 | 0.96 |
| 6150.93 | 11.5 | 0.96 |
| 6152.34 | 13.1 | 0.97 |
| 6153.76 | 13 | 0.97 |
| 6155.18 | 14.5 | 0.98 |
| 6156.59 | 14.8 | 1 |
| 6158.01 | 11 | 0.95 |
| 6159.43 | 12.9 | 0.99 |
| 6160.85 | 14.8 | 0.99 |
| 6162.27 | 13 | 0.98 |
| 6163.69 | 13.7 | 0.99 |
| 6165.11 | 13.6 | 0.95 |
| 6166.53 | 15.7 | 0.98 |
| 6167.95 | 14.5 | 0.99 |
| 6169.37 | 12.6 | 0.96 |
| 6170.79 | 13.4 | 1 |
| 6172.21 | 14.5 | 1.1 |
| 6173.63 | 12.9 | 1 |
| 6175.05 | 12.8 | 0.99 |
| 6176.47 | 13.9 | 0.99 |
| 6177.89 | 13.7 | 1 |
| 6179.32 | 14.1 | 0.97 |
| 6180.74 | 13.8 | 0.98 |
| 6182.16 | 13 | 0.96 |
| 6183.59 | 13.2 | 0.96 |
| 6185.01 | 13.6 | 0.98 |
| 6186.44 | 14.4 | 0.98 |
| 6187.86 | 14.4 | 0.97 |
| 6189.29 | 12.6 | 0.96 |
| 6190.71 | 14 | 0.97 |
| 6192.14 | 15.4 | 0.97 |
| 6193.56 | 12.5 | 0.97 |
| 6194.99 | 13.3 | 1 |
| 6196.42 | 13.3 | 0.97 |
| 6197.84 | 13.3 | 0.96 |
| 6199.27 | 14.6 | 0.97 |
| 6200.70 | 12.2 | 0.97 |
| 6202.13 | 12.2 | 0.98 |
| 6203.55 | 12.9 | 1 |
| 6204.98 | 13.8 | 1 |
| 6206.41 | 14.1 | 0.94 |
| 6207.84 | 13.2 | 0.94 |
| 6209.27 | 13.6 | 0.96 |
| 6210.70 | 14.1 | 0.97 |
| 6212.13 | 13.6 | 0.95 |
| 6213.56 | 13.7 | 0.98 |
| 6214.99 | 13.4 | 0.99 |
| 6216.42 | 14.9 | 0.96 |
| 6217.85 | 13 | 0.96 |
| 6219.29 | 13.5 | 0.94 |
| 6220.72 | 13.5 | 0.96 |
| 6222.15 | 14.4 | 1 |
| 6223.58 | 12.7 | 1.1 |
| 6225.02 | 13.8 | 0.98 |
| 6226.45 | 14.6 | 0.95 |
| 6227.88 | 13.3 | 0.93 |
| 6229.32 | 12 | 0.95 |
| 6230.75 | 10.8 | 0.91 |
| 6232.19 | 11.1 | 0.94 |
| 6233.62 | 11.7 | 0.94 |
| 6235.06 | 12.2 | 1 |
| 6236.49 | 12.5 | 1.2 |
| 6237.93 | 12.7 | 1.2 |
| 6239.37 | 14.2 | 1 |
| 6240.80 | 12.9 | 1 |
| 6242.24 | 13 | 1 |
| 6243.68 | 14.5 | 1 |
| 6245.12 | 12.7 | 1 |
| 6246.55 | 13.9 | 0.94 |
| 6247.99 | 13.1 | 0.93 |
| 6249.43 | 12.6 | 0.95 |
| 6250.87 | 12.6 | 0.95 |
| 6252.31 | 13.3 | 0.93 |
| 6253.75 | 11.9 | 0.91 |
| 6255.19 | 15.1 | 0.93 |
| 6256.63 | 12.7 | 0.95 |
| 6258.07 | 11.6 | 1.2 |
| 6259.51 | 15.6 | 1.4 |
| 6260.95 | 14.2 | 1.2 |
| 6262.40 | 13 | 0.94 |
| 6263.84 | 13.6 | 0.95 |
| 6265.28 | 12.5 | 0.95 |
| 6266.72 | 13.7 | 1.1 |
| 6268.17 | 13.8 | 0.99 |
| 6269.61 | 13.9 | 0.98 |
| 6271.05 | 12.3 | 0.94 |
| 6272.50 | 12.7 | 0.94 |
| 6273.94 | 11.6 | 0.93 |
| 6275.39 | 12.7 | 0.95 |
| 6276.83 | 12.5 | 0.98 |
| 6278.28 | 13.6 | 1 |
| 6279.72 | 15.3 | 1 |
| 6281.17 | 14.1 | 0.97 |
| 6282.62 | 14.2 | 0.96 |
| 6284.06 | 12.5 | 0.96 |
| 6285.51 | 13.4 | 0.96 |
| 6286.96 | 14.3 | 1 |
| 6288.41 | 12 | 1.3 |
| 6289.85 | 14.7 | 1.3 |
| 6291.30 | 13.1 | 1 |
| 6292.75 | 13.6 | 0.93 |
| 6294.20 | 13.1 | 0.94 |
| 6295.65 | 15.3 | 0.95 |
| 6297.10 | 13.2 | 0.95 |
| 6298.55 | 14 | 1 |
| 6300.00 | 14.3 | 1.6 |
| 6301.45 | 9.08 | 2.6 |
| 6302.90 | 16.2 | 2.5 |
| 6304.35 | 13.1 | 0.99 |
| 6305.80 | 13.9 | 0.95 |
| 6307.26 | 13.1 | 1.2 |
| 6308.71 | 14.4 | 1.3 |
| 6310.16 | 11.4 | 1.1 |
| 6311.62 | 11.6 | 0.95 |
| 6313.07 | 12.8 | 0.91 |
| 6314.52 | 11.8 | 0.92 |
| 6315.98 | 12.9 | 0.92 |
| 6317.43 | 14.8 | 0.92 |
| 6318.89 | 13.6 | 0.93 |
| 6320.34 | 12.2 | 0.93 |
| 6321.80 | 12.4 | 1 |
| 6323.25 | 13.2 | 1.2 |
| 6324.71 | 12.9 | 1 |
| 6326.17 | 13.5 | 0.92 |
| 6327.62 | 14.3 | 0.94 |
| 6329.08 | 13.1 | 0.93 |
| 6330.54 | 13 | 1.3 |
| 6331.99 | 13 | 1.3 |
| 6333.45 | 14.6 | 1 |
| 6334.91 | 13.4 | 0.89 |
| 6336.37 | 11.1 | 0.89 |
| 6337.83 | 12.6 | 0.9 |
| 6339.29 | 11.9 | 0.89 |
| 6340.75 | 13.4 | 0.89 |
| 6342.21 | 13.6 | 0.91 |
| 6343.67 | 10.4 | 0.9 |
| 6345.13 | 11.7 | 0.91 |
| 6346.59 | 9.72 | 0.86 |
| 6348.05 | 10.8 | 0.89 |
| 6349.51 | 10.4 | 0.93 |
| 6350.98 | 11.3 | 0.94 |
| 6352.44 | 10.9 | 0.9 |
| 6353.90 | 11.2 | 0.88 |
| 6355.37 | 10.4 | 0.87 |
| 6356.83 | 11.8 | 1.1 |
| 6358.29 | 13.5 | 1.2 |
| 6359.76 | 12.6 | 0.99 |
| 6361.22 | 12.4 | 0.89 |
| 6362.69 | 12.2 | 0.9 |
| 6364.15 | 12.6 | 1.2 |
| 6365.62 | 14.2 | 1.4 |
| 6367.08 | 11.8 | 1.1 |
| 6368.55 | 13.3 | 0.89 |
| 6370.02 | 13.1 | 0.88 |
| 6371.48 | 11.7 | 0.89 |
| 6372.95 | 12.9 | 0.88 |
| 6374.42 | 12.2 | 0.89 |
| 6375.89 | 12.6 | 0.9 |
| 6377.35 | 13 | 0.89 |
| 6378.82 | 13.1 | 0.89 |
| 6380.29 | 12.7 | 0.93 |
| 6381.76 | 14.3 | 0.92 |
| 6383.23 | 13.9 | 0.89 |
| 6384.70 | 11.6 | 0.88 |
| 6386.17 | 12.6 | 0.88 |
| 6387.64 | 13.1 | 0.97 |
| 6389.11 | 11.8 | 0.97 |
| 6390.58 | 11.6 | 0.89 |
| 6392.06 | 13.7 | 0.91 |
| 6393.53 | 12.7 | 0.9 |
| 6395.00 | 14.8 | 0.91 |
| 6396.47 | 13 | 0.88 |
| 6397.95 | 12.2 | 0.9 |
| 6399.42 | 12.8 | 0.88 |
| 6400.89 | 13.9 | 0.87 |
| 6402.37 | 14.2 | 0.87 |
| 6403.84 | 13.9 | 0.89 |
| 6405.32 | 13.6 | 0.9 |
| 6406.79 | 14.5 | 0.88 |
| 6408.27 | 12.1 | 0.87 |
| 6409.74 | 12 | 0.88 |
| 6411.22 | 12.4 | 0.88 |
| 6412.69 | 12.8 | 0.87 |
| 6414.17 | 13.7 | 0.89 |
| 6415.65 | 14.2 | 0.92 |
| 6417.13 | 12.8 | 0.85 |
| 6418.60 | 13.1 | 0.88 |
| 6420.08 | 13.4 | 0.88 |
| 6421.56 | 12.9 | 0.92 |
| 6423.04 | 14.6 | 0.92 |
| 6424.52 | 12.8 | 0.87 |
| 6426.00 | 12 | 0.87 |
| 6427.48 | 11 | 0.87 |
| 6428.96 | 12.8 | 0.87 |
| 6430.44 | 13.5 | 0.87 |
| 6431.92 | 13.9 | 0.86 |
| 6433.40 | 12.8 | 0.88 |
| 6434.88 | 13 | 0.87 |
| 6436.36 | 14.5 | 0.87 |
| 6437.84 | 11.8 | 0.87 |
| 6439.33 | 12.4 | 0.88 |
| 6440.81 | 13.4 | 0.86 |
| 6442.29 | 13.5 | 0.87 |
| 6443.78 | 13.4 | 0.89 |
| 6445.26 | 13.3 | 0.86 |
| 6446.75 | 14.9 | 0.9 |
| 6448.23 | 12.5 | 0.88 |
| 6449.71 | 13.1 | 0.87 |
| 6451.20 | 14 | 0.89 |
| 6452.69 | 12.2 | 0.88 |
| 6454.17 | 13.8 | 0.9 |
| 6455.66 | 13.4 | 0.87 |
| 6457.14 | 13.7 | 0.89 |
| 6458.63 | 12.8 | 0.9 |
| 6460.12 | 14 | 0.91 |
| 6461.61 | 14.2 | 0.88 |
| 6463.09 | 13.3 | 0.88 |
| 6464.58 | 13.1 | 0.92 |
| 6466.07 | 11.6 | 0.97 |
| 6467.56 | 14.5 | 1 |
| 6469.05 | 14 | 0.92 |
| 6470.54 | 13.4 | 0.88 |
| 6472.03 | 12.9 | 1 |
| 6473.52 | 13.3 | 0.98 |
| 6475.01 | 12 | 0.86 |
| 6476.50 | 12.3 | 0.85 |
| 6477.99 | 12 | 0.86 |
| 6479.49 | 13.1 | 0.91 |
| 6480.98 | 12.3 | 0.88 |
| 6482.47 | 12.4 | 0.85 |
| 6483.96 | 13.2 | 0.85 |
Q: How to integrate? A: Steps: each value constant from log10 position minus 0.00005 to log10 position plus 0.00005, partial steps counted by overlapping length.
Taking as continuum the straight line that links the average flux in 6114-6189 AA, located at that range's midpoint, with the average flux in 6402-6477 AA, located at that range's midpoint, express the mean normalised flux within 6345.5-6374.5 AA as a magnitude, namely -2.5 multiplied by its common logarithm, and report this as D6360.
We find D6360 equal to 0.11 mag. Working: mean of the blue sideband 13.4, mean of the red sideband 13.2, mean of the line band 11.9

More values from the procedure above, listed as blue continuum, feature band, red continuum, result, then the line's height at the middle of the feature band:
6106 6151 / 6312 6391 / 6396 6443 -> 0.05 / 13.1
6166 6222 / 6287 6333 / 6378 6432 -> 0.01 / 13.3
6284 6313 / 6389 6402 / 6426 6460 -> 0.02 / 13.2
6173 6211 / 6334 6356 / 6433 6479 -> 0.16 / 13.3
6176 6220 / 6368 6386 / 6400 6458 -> 0.04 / 13.3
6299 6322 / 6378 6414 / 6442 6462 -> 0.02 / 13.3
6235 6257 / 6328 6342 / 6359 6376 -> -0.02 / 12.8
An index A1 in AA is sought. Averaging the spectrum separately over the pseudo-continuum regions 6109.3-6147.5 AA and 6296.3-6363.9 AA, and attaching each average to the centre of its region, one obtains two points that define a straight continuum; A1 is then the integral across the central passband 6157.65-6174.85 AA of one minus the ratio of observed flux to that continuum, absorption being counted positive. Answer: -0.8 AA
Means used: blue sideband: 13.1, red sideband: 12.6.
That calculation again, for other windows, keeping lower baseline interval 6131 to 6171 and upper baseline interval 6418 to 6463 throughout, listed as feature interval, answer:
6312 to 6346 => 1.0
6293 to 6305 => -0.3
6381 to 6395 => 0.3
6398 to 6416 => -0.1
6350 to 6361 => 1.3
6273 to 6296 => -0.4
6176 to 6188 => -0.4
